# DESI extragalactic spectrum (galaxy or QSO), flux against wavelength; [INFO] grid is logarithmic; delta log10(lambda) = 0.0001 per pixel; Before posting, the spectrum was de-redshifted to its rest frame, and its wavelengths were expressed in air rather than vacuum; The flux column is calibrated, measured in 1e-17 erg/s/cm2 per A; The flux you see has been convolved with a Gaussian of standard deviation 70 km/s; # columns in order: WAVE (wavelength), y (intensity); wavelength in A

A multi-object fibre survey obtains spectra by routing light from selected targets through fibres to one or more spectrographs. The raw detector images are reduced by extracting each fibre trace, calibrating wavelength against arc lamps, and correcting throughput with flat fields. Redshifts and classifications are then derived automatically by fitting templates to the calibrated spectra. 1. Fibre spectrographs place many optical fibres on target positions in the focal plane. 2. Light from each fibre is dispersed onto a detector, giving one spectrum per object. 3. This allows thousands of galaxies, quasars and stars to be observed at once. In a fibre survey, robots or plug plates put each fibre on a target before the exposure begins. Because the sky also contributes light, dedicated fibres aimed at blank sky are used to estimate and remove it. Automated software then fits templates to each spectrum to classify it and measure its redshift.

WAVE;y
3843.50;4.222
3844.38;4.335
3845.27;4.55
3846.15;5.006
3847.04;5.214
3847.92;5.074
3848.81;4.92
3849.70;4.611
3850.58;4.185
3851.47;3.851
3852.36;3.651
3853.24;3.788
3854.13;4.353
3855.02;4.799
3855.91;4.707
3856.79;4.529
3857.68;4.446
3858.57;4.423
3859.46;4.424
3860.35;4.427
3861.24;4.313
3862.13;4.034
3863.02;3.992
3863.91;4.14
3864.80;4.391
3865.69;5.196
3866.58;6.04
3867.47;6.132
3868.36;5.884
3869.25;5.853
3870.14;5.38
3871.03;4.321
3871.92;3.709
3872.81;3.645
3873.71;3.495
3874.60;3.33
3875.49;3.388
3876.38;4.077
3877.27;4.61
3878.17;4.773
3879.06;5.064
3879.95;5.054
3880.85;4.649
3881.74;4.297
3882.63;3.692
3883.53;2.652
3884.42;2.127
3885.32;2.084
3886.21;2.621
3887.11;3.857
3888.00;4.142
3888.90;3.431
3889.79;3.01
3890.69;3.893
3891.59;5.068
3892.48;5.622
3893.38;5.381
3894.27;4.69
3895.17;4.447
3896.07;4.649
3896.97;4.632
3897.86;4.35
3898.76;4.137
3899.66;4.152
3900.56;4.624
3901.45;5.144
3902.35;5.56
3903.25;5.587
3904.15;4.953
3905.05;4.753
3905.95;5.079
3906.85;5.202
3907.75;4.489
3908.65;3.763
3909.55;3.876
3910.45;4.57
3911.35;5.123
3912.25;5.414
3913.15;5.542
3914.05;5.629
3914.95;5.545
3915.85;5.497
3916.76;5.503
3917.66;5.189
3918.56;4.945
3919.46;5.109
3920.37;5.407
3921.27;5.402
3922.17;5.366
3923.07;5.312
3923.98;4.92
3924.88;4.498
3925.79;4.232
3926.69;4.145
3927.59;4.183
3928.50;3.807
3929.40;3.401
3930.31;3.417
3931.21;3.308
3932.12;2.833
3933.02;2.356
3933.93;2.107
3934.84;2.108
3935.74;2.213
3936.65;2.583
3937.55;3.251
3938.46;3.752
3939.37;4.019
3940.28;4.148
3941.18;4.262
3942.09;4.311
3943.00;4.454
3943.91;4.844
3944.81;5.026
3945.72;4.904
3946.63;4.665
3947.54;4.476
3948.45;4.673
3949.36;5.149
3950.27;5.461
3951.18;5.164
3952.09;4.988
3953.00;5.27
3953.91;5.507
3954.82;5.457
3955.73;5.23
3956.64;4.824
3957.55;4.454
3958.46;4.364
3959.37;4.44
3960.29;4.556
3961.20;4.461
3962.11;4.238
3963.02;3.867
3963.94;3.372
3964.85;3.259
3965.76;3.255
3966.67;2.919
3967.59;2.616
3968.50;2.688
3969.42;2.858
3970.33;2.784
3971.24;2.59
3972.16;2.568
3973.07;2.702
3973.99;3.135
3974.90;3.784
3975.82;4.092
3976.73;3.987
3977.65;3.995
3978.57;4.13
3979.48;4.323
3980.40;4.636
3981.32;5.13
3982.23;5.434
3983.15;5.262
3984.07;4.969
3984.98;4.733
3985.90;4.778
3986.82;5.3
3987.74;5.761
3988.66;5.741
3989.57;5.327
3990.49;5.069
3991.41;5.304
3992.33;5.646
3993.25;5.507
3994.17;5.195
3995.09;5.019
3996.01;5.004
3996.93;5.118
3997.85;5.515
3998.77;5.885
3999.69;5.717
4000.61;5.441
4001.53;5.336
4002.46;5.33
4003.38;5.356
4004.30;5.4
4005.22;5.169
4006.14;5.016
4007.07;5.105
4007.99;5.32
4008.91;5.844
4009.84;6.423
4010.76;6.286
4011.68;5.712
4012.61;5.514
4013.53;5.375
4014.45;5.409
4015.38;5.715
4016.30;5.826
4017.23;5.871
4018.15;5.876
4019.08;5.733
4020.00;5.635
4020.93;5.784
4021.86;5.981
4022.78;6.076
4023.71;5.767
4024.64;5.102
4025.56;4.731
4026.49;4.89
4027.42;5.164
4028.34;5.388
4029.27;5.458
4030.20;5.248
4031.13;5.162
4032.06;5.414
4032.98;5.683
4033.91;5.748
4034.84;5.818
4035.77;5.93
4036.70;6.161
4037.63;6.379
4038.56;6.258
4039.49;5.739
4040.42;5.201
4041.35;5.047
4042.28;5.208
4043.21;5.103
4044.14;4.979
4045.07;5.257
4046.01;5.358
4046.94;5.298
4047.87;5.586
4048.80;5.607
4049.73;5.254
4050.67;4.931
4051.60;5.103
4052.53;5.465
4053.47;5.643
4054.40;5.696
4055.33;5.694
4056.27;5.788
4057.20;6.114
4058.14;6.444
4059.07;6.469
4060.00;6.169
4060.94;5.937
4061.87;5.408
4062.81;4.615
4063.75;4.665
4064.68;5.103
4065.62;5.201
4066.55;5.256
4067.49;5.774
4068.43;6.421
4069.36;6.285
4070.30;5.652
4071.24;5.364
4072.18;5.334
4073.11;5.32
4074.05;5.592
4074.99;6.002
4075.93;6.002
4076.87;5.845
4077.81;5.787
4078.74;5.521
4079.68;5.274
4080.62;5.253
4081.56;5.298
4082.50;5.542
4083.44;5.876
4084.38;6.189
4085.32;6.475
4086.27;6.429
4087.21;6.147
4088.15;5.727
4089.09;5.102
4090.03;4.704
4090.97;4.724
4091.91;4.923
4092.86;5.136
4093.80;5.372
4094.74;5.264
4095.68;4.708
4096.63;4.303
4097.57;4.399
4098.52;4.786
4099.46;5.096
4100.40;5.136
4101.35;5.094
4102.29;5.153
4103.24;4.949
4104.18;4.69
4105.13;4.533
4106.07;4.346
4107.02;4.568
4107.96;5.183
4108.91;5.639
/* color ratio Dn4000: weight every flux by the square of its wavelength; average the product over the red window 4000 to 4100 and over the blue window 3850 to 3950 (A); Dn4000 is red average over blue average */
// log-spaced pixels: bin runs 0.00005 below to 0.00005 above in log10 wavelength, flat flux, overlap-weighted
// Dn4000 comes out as 1.36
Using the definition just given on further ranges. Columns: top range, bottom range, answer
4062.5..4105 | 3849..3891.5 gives 1.42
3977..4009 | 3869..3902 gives 1.32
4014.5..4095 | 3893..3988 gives 1.35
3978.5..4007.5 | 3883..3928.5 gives 1.19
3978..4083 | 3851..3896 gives 1.39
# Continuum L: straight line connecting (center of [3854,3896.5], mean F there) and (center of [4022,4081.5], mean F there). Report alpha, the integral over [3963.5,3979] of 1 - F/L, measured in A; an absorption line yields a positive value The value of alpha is 5.5 A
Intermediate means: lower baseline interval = 4.32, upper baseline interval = 5.54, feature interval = 3.22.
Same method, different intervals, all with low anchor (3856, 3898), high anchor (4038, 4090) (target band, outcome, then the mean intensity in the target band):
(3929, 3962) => 4.2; 4.18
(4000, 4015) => -0.9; 5.5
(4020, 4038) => -0.7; 5.57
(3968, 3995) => 3.4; 4.4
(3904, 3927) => -2.1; 4.98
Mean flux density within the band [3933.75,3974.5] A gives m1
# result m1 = 3.97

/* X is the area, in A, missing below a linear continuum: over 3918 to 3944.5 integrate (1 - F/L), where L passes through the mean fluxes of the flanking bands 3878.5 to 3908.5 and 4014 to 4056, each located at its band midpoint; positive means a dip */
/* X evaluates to 3.9 A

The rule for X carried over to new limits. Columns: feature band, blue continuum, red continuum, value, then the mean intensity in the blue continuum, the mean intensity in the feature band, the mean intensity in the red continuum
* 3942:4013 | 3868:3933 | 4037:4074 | 4.14 A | 4.45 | 4.71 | 5.55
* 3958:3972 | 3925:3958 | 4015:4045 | 3.24 A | 4.14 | 3.46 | 5.56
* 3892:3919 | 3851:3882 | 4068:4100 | -1.56 A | 4.49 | 4.94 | 5.46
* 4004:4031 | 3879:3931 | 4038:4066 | -1.47 A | 4.52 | 5.54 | 5.48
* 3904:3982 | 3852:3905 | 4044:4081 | 8.74 A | 4.37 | 4.24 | 5.57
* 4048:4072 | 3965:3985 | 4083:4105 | -4.04 A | 3.73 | 5.6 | 5.22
